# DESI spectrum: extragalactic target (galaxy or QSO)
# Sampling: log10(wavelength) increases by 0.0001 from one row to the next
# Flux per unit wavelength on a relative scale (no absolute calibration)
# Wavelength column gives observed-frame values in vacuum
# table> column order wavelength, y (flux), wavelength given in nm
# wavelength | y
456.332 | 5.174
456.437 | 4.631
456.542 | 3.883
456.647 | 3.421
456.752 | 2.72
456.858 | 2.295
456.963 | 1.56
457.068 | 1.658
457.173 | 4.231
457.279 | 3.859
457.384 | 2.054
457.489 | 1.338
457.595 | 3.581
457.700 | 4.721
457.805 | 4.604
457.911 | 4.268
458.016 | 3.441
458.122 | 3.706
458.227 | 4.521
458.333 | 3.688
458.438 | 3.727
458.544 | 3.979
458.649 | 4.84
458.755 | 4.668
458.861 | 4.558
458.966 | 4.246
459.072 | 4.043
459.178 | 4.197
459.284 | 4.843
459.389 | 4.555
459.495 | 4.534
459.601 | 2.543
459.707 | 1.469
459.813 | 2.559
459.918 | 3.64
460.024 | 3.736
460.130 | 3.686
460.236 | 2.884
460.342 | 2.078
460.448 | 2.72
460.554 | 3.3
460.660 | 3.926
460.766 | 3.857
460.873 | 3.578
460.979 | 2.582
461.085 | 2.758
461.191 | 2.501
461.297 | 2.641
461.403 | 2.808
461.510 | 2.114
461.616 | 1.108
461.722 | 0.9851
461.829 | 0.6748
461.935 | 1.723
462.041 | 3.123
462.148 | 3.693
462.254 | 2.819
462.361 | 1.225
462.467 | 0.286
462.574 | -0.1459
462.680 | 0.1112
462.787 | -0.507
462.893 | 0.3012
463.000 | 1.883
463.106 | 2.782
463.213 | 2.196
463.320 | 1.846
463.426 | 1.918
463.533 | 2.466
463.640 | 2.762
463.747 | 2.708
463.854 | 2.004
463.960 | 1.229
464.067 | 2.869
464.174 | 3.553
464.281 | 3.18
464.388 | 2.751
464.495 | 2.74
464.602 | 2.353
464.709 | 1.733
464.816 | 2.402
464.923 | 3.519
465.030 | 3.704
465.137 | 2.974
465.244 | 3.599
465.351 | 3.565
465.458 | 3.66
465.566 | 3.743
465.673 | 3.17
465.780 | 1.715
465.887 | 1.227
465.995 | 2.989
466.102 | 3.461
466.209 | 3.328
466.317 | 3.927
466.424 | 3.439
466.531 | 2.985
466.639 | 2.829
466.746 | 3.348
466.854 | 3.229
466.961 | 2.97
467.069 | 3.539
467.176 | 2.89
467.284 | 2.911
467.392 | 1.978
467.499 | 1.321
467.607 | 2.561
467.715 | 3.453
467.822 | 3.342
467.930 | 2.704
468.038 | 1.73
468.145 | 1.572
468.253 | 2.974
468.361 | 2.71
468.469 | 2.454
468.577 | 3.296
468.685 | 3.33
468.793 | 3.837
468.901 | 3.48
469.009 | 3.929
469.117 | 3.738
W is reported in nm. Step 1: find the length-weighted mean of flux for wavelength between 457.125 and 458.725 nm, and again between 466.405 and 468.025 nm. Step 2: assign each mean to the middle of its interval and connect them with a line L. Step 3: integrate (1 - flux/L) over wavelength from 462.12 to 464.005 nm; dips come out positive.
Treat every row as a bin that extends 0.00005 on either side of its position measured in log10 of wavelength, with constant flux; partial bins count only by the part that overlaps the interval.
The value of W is 0.95 nm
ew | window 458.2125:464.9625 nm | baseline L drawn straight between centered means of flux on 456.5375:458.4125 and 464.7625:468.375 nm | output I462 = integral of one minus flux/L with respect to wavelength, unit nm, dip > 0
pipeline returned 0.95 nm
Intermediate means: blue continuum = 3.3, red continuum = 2.93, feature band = 2.7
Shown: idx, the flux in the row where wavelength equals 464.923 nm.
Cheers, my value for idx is 3.519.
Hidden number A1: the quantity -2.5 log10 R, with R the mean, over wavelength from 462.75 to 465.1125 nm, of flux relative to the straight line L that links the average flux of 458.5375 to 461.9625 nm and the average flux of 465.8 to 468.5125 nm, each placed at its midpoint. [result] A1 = 0.261 mag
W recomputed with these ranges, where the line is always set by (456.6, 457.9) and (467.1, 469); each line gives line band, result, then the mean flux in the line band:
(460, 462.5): 0.348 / 2.54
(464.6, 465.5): -0.076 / 3.09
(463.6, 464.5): 0.074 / 2.64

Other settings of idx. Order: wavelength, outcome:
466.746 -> 3.348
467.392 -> 1.978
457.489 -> 1.338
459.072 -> 4.043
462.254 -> 2.819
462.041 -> 3.123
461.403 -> 2.808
